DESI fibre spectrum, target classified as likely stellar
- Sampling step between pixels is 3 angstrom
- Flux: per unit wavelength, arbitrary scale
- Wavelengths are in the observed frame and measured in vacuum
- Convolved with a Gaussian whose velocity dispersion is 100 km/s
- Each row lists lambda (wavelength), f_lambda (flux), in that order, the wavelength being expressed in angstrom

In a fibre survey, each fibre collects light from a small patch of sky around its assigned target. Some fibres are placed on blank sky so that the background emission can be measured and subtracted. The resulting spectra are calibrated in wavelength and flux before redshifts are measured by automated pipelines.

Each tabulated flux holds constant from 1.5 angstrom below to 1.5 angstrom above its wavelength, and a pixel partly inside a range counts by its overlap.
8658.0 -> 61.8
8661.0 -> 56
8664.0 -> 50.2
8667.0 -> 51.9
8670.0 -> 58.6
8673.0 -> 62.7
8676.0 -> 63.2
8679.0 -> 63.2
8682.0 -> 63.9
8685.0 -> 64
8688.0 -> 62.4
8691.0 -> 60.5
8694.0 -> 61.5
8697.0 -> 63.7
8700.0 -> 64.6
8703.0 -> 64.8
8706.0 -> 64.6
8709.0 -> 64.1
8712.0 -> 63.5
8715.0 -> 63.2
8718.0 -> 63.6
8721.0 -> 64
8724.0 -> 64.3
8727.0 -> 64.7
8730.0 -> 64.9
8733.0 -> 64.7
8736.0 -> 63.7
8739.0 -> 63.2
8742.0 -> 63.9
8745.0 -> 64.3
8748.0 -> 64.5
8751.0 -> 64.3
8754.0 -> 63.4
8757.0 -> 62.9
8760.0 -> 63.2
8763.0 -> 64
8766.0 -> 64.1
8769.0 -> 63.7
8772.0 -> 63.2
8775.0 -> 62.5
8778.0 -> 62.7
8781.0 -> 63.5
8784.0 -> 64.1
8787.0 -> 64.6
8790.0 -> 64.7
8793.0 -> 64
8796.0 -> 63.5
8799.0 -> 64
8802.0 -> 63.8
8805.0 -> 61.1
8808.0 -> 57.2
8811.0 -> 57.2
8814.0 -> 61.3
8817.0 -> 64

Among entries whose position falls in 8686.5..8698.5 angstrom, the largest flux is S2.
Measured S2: 63.7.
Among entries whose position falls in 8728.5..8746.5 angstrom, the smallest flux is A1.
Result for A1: 63.2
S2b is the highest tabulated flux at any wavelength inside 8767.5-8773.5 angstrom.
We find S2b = 63.7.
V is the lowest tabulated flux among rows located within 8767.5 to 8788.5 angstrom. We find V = 62.5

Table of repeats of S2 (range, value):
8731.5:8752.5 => 64.7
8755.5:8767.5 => 64.1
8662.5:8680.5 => 63.2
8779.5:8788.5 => 64.6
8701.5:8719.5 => 64.8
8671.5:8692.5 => 64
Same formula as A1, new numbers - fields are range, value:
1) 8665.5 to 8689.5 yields 51.9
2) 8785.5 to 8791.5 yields 64.6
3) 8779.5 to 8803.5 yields 63.5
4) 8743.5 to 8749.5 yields 64.3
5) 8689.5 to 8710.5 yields 60.5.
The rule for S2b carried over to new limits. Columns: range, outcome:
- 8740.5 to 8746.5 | 64.3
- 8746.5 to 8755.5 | 64.5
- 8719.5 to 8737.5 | 64.9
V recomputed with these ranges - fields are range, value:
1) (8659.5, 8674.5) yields 50.2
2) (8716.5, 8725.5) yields 63.6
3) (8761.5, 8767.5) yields 64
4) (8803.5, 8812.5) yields 57.2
